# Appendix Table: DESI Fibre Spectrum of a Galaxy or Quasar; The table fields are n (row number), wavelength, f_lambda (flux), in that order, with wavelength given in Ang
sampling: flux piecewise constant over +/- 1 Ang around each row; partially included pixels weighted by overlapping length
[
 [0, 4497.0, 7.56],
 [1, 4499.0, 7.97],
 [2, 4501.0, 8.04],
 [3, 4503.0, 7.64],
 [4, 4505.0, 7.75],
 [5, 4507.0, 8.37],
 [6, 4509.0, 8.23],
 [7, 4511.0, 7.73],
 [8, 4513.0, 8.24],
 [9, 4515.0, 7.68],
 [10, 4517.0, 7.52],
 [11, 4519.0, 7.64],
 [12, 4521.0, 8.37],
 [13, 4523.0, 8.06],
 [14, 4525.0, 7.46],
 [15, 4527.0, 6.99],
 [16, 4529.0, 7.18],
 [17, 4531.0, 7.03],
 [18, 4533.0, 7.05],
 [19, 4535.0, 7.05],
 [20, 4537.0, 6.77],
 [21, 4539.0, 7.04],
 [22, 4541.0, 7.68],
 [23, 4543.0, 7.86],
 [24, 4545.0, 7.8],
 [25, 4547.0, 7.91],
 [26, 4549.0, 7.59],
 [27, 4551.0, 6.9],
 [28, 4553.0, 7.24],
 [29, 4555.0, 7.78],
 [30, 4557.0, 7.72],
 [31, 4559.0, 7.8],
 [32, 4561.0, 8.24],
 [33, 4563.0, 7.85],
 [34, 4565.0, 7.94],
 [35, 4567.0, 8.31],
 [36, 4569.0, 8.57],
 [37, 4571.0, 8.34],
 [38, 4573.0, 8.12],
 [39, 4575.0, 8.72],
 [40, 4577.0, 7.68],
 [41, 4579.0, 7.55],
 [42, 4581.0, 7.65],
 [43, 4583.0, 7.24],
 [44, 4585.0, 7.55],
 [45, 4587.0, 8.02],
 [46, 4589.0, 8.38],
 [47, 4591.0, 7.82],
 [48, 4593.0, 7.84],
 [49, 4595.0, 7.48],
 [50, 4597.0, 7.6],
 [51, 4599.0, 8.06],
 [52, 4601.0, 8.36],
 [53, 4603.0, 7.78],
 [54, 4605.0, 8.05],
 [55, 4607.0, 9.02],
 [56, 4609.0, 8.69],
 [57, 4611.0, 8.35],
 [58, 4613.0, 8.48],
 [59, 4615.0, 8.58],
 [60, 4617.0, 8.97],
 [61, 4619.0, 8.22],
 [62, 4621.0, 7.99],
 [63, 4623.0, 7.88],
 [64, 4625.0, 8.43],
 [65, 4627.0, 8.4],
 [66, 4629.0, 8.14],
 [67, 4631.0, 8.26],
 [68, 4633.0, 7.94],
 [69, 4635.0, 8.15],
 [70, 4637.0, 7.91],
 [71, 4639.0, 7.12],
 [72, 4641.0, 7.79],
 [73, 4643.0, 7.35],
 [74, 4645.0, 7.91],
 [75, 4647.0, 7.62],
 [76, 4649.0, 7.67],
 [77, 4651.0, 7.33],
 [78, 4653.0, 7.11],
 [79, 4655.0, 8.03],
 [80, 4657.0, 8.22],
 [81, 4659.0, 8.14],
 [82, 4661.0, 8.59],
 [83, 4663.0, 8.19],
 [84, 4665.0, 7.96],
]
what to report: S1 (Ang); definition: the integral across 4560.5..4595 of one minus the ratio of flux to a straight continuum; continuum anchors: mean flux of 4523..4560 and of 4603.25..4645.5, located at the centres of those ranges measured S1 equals -1.06 Ang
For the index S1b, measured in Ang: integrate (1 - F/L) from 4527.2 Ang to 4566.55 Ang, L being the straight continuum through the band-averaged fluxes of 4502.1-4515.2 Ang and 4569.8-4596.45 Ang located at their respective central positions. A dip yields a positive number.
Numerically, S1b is 2.1 Ang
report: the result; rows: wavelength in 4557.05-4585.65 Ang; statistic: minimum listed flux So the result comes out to 7.24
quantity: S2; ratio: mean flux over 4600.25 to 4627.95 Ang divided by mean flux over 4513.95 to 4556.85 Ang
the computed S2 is 1.1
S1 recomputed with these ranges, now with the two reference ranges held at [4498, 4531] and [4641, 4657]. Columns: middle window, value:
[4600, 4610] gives -0.9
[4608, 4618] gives -1.2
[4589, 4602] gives -0.4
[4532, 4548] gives 0.7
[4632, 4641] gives -0.2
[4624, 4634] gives -0.8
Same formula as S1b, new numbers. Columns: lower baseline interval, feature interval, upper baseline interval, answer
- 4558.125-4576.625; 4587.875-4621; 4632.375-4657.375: -1.1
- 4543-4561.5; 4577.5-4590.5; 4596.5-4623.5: 0.5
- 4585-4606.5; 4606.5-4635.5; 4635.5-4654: -2.3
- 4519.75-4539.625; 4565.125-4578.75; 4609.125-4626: -0.7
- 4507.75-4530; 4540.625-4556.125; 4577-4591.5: 0.3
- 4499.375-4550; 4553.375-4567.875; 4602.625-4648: -0.2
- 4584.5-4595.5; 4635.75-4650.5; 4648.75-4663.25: 0.5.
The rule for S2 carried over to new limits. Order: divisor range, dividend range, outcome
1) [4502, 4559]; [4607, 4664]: 1.06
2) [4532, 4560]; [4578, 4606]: 1.05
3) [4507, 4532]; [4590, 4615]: 1.06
